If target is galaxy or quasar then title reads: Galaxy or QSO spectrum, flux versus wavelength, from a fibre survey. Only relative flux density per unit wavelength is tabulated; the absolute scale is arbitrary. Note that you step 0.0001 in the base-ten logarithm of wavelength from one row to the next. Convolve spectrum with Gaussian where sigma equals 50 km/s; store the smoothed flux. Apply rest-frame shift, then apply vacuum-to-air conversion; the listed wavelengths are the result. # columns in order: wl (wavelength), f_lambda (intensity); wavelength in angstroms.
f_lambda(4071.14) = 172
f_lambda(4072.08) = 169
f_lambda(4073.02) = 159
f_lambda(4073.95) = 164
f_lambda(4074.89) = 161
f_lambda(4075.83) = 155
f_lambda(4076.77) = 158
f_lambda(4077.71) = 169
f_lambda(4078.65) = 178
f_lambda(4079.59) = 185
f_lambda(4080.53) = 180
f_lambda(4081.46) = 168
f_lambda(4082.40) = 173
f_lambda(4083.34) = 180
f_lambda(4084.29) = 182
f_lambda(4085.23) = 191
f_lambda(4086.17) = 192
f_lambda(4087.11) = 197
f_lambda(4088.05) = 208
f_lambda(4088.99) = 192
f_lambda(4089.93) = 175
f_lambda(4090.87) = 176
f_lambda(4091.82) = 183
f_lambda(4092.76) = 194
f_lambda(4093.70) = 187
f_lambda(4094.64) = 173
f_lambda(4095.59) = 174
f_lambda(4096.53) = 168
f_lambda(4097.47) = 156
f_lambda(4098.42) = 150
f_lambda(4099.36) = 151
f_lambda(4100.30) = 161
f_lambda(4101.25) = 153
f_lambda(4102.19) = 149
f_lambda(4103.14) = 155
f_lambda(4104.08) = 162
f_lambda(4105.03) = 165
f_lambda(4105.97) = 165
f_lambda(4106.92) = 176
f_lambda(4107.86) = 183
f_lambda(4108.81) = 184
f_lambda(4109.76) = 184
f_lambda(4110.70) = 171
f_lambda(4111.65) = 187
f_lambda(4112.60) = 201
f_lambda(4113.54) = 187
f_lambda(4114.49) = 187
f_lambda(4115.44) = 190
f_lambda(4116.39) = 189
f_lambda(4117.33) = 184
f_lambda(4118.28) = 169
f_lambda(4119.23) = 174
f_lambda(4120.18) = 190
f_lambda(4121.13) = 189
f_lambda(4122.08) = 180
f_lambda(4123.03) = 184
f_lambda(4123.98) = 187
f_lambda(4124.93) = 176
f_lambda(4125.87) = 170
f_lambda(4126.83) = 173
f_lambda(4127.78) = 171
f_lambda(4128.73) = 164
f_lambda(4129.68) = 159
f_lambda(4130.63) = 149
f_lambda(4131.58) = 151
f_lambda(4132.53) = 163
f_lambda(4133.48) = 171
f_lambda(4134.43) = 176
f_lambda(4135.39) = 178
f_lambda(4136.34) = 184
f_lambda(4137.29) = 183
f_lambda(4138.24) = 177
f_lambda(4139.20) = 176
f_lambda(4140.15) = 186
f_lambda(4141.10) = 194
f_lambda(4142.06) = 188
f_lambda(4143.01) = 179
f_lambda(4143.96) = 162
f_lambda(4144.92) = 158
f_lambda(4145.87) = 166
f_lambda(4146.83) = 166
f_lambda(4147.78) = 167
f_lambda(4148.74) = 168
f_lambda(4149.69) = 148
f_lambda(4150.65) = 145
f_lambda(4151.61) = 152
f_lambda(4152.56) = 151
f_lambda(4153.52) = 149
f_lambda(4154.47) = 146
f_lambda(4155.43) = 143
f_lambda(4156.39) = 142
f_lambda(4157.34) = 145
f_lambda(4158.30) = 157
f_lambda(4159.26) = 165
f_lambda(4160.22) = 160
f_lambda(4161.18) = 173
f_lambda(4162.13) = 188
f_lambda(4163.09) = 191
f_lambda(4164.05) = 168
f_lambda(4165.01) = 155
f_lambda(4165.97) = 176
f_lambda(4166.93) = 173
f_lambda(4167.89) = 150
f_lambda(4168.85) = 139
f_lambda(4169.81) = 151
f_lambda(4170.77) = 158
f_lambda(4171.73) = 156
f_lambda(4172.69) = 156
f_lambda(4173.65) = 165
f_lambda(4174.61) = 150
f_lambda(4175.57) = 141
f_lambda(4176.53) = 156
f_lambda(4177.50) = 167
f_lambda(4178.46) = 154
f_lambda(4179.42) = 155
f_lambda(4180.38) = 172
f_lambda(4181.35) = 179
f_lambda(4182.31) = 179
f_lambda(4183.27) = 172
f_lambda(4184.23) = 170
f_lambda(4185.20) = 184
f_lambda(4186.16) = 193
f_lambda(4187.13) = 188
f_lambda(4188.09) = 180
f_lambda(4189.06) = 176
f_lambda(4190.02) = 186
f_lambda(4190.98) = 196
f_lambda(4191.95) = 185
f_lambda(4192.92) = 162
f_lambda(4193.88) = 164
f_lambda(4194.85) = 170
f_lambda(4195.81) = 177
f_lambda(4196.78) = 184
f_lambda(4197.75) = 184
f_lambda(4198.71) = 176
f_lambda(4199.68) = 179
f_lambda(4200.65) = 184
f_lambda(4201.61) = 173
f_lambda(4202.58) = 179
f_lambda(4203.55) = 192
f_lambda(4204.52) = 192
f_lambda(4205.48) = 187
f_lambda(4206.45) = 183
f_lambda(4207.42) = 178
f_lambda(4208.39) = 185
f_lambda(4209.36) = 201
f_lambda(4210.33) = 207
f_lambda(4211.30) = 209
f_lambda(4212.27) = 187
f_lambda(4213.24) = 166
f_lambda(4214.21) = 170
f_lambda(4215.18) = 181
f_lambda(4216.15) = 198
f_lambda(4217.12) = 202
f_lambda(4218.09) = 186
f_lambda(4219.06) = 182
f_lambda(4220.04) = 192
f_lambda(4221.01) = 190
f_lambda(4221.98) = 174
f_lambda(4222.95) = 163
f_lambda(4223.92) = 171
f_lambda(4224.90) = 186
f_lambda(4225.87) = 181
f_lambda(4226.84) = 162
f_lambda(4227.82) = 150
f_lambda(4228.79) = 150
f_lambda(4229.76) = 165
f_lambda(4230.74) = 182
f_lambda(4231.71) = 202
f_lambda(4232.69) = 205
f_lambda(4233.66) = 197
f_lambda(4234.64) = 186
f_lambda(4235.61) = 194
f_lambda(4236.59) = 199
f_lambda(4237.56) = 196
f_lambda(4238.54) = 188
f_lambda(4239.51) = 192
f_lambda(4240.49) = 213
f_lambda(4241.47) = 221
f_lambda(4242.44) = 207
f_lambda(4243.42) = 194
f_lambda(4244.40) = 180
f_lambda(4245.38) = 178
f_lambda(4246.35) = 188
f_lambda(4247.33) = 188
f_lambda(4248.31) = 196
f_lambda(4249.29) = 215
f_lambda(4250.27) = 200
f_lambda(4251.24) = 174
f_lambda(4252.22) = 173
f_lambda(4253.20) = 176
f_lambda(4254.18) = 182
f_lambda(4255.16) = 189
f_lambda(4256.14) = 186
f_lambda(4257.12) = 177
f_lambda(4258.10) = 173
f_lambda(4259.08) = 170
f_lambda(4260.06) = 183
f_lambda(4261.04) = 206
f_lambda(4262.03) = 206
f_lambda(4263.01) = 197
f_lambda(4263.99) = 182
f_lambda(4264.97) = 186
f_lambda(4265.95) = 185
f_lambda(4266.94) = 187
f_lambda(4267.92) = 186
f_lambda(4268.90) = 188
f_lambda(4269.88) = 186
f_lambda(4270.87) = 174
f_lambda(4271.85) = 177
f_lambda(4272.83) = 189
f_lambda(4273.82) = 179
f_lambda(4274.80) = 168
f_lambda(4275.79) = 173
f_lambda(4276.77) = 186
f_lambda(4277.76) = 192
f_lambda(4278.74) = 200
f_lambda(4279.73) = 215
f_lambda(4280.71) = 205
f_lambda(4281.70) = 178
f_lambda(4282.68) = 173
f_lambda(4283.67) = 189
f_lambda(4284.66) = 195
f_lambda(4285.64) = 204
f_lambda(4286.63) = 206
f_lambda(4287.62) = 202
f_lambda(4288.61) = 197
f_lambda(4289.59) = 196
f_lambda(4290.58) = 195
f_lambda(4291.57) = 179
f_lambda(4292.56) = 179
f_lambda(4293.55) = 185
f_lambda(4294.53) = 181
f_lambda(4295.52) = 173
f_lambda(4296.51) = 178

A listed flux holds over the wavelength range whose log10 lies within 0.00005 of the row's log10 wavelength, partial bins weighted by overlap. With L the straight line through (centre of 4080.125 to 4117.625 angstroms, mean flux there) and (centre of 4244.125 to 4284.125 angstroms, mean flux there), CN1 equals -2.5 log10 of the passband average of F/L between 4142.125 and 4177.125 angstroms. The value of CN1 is 0.14 mag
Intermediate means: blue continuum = 177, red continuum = 186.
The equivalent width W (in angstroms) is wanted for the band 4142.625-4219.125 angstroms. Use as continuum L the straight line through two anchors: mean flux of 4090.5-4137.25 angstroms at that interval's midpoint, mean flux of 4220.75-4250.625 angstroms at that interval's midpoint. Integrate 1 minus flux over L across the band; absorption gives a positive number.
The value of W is 4.3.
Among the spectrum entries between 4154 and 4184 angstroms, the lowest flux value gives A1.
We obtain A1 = 139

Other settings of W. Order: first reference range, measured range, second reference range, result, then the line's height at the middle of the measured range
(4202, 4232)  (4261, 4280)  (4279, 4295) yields 0.28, 190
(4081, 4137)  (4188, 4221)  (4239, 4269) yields 0.15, 185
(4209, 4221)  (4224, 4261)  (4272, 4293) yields 0.69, 190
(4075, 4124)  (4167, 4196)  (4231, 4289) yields 2.53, 184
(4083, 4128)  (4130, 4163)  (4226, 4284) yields 2.75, 180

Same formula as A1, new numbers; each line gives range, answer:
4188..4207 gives 162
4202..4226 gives 163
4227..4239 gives 150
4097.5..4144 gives 149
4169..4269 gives 141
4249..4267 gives 170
